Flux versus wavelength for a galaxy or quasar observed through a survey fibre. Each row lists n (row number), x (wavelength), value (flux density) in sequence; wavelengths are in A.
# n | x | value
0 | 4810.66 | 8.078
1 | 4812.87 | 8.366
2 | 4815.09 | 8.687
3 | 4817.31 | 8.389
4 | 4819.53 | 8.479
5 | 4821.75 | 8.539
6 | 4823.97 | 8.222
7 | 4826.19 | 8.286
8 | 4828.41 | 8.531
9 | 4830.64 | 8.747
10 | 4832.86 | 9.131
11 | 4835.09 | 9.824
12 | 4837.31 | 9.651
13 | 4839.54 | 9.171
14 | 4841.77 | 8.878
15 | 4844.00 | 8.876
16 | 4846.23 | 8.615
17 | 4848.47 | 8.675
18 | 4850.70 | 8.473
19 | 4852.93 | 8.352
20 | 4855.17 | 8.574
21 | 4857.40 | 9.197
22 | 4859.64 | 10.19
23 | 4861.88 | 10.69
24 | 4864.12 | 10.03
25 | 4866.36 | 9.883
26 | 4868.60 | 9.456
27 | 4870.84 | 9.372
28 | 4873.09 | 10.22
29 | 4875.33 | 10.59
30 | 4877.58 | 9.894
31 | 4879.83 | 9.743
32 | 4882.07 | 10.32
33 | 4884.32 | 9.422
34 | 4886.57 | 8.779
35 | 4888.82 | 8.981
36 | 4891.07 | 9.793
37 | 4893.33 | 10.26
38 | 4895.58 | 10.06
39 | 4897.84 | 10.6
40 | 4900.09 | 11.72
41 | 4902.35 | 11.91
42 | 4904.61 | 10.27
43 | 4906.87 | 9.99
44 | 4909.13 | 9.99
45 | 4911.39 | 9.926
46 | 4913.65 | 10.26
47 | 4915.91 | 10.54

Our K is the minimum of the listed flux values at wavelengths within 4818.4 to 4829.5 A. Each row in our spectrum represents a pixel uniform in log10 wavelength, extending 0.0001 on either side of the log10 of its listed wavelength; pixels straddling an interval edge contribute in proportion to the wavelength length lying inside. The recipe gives 8.222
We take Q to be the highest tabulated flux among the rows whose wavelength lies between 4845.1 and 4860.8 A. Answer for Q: 10.19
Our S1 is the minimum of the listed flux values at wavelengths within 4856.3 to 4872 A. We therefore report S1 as 9.197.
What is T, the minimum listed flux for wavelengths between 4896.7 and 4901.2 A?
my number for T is 10.6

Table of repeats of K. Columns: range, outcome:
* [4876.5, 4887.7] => 8.779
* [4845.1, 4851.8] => 8.473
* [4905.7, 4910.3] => 9.99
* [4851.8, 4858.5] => 8.352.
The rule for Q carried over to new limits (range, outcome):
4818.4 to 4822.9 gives 8.539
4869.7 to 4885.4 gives 10.59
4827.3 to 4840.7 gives 9.824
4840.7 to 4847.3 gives 8.878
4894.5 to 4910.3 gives 11.91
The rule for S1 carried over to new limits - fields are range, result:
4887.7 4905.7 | 8.981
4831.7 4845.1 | 8.876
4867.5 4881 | 9.372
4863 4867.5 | 9.883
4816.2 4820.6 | 8.389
